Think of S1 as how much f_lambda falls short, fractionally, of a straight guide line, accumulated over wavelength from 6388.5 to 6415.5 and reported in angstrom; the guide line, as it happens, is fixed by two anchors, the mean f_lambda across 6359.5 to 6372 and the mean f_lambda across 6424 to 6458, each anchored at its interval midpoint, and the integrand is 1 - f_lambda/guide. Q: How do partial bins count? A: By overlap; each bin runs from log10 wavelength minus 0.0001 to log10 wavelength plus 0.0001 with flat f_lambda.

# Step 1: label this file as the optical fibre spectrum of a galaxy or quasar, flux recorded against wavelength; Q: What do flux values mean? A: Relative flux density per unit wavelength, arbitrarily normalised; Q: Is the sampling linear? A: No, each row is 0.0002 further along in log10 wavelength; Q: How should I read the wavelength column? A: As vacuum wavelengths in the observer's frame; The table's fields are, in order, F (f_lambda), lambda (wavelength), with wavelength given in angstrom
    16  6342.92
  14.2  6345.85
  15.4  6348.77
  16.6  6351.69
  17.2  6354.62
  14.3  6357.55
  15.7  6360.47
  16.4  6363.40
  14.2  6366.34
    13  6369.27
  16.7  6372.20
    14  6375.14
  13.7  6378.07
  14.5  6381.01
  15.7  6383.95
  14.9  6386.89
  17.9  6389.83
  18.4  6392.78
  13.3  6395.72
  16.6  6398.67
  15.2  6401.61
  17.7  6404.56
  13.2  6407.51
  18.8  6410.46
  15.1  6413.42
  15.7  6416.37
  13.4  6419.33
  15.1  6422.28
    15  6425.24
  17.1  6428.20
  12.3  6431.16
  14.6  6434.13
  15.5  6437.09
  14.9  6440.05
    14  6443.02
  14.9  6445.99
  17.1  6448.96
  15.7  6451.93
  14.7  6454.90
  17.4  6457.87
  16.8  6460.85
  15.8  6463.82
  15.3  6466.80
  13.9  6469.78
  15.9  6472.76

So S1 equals -2.1 angstrom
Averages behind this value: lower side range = 15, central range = 16.2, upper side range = 15.2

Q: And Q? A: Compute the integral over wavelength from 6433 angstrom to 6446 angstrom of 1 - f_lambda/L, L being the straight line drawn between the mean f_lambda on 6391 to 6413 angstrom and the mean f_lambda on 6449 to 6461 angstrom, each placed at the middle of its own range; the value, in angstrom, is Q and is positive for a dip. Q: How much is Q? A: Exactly 1.13 angstrom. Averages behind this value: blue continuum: 16.1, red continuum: 16.2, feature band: 14.8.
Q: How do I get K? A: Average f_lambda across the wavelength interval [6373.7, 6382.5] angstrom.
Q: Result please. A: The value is 14.1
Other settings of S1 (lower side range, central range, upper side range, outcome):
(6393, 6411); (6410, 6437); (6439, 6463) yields 1.1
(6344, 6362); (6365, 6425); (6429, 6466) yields 0.5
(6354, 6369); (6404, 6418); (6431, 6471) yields -0.6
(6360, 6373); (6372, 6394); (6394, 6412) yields -0.3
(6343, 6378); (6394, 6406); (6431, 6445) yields -0.7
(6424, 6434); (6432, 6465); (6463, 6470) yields -1.3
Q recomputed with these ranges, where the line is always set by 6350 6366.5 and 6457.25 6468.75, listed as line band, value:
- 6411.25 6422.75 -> 0.70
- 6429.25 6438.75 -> 1.05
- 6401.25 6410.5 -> 0.02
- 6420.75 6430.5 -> 0.37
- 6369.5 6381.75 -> 1.03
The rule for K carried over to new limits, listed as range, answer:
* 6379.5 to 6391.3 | 15.7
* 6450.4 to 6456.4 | 15.2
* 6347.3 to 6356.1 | 16.4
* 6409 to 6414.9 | 16.9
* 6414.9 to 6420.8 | 14.5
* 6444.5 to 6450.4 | 16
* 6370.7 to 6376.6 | 15.3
